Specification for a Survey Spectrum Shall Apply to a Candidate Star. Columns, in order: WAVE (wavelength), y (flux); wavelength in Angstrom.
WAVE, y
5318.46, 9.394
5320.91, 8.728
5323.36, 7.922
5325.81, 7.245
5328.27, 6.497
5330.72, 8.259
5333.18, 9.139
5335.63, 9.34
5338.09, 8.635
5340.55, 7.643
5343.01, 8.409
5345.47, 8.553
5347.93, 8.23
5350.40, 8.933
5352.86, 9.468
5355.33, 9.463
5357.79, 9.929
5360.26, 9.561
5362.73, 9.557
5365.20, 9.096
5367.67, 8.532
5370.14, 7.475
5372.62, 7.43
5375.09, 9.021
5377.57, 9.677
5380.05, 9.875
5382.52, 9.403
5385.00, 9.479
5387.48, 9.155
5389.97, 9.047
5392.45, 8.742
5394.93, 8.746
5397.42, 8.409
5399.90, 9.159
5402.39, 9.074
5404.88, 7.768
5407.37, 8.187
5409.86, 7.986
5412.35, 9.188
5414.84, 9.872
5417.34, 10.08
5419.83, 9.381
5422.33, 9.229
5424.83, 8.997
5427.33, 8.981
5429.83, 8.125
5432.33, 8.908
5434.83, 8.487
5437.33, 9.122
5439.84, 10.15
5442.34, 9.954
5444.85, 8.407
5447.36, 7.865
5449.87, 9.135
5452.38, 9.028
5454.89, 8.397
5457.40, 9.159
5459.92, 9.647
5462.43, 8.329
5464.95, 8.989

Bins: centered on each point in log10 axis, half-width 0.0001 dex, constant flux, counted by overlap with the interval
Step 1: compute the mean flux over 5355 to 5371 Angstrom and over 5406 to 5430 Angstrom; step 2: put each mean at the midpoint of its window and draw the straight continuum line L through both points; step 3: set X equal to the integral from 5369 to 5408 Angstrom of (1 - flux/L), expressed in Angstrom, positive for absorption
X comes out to 1.2 Angstrom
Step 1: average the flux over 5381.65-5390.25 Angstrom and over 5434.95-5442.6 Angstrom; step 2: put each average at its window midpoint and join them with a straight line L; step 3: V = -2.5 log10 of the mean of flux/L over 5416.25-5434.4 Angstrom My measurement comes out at 0.047 mag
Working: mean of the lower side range 9.28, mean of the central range 9.06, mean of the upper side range 9.53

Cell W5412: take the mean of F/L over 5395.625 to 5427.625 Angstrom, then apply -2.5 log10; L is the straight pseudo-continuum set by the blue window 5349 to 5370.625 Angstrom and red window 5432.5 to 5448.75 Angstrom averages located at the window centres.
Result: 0.01 mag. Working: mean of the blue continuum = 9.16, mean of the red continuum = 8.99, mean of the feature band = 8.94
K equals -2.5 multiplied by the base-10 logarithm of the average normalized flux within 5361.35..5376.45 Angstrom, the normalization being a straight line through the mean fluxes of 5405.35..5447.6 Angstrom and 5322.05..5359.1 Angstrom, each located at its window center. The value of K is 0.02 mag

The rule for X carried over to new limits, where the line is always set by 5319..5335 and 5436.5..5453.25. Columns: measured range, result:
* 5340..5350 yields -0.1 Angstrom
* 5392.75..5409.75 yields 0.4 Angstrom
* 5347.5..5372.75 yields -1.8 Angstrom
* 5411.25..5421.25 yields -0.9 Angstrom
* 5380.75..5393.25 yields -0.9 Angstrom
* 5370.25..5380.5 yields -0.3 Angstrom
